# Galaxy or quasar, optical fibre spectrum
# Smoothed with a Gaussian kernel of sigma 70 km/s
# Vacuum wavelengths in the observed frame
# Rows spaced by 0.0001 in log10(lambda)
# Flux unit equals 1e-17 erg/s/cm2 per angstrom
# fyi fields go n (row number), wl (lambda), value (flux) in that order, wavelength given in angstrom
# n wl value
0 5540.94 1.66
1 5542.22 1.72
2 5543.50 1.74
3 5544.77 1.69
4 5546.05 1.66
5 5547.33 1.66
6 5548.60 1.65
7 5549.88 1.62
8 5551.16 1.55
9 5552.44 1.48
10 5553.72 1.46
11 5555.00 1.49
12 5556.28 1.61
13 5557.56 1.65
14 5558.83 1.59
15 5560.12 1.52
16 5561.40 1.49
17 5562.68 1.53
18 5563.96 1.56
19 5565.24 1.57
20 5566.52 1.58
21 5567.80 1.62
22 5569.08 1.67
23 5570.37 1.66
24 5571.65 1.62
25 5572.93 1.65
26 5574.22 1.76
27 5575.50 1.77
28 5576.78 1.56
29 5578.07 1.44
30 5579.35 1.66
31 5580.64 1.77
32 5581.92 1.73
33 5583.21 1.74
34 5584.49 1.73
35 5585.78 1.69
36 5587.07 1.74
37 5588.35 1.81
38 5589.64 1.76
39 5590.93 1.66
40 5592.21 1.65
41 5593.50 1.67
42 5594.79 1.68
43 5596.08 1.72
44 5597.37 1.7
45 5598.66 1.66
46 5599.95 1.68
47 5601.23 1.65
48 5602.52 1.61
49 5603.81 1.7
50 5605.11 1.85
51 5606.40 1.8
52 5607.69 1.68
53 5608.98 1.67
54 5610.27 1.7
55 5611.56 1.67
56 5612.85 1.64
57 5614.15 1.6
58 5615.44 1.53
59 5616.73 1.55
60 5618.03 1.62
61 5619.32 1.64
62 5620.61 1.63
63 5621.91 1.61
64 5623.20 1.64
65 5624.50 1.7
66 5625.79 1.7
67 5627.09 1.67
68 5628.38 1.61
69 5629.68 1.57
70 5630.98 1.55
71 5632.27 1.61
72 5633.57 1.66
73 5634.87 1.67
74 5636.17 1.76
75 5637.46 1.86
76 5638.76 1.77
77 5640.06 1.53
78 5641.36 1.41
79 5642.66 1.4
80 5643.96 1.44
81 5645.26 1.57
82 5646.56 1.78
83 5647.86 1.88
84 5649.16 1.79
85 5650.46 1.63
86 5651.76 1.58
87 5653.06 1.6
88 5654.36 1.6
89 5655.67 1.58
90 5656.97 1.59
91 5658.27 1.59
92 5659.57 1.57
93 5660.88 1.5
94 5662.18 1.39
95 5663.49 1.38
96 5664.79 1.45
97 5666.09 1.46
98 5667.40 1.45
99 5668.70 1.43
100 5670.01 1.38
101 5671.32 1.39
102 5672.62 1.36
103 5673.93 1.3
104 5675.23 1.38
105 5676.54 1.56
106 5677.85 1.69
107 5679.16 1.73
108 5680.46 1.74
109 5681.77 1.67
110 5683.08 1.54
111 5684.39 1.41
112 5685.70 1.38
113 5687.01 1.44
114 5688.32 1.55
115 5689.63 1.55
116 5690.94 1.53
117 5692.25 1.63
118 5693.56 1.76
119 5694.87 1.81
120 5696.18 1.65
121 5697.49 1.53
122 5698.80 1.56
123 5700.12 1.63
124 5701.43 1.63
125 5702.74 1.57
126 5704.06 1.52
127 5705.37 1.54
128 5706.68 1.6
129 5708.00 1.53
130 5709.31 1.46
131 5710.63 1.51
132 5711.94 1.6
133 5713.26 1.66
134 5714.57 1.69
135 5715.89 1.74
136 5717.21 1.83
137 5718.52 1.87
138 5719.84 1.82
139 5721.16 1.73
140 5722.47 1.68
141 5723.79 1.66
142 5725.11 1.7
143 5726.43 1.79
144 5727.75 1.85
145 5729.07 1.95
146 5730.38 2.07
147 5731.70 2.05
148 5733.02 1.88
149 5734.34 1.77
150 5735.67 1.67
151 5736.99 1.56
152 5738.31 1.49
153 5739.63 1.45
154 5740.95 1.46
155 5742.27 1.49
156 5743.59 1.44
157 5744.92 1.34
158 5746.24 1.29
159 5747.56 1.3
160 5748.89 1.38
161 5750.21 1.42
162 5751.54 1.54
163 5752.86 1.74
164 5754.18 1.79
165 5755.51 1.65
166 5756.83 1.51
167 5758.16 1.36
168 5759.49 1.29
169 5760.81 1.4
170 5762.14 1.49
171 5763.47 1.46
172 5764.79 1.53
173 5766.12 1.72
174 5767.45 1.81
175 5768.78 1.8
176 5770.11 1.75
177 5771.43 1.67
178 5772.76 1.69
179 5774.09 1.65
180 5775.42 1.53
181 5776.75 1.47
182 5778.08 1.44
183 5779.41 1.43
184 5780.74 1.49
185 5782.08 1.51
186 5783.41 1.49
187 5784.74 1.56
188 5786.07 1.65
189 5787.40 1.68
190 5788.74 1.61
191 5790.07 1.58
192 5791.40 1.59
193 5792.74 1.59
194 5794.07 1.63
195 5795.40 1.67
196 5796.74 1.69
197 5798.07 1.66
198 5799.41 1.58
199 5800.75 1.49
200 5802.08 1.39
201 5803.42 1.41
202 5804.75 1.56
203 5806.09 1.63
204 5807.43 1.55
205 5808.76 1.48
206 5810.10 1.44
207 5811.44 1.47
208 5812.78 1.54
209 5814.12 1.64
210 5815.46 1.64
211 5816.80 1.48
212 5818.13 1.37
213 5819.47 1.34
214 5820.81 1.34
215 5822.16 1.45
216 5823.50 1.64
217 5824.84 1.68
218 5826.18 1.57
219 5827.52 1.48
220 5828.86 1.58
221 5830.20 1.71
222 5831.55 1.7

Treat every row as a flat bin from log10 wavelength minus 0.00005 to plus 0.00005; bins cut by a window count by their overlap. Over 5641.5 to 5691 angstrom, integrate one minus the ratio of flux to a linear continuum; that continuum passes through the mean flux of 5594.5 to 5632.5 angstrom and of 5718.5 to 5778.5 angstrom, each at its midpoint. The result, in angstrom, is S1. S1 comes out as 3.3 angstrom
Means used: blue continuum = 1.66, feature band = 1.53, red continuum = 1.62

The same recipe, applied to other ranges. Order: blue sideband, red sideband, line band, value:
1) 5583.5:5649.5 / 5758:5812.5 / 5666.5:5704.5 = 1.82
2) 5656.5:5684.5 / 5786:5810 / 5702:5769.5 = -3.47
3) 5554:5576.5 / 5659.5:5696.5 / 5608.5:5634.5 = -1.11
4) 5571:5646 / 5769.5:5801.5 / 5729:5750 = 0.26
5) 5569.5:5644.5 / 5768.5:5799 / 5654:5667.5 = 1.11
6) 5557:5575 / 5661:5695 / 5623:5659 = -2.15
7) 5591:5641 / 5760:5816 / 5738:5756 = 1.25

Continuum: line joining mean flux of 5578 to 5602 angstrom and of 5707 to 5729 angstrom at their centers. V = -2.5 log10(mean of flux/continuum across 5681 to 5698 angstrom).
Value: 0.083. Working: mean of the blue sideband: 1.7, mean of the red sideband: 1.7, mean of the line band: 1.57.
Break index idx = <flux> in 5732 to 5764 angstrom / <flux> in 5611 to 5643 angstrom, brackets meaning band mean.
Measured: 0.93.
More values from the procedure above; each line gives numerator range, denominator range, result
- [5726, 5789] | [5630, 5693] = 1.02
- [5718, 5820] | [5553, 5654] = 0.96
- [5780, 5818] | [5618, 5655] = 0.95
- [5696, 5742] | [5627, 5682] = 1.07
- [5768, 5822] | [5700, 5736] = 0.91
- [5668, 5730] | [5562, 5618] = 0.97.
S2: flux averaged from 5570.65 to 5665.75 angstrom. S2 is 1.64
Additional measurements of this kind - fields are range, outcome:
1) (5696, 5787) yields 1.61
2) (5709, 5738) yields 1.75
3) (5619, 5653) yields 1.64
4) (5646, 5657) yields 1.67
